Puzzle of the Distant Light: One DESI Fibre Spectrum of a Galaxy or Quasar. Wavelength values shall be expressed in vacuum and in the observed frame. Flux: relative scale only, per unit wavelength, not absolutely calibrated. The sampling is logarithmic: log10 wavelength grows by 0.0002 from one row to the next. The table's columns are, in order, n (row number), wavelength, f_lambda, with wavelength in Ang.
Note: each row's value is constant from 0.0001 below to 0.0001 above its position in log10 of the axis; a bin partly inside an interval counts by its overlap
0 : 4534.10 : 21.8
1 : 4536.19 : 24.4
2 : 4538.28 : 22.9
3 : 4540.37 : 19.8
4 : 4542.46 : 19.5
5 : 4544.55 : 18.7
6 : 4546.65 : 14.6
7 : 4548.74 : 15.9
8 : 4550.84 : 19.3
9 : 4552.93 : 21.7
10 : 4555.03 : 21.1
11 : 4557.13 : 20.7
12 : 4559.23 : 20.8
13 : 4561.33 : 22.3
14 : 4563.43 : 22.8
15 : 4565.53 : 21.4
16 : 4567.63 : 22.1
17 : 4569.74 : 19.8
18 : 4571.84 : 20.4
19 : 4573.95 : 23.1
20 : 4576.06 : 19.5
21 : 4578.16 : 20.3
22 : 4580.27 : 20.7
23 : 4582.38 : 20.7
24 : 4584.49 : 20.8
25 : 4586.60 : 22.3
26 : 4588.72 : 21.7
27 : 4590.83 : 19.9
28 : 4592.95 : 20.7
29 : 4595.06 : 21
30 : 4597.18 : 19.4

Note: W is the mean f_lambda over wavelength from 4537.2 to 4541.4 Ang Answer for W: 21.4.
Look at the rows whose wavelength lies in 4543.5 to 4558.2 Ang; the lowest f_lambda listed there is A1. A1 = 14.6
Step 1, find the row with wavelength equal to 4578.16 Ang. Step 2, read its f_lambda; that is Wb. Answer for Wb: 20.3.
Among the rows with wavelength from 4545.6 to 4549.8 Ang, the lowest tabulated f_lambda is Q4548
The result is 14.6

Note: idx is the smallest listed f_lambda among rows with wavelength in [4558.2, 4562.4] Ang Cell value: 20.8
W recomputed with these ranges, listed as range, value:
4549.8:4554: 20.5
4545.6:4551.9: 16.6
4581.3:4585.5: 20.8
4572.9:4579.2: 21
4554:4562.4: 21.2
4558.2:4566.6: 21.8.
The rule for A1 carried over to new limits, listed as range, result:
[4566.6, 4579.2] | 19.5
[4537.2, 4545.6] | 18.7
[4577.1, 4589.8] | 20.3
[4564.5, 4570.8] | 19.8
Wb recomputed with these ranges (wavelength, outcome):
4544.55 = 18.7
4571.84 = 20.4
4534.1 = 21.8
